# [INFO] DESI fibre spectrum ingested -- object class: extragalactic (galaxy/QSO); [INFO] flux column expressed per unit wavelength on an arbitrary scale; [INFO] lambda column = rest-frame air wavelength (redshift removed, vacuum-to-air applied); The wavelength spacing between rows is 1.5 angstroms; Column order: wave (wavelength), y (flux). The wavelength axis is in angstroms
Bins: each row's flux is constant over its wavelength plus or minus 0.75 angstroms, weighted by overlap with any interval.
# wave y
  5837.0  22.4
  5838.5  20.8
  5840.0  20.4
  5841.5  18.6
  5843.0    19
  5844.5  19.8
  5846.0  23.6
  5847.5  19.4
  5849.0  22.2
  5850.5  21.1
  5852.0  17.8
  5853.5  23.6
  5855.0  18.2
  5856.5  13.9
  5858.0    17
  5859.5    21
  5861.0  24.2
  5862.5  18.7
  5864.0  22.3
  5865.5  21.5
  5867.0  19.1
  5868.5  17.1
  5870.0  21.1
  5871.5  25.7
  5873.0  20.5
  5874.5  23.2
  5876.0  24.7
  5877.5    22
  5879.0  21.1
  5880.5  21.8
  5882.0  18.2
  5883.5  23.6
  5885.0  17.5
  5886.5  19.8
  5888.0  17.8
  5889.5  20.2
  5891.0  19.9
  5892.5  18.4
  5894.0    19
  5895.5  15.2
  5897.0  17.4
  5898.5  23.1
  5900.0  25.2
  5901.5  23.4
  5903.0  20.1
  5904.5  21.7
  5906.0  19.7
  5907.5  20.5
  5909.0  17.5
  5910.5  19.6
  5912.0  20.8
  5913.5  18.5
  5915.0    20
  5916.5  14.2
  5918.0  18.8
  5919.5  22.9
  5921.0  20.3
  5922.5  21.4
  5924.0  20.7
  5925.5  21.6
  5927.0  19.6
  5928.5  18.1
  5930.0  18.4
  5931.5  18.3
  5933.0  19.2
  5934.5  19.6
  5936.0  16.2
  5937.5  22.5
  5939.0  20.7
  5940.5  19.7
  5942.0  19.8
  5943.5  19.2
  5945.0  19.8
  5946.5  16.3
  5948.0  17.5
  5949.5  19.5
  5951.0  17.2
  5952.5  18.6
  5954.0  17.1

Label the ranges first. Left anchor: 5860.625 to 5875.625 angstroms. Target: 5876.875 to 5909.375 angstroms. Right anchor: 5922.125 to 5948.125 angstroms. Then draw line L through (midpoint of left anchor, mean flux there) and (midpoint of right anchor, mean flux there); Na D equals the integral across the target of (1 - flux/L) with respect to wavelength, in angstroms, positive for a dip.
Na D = 0.7 angstroms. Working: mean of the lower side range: 21.4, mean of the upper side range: 19.4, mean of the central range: 20.2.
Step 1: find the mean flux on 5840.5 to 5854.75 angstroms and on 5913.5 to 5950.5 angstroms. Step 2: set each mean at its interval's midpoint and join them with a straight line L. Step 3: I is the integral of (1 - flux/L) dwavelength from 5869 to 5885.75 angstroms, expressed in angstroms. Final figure -1.4 angstroms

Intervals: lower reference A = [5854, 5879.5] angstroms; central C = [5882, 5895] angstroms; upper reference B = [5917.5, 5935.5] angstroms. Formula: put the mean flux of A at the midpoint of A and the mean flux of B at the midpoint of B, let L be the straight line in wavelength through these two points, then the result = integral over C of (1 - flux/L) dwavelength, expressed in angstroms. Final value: 0.7 angstroms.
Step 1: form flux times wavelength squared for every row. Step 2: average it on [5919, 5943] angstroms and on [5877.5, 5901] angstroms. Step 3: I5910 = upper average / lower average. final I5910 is 1.01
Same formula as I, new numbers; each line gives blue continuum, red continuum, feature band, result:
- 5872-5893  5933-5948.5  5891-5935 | 0.3 angstroms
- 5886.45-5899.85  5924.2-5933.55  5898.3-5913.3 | -1.4 angstroms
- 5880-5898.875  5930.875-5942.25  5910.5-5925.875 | -0.4 angstroms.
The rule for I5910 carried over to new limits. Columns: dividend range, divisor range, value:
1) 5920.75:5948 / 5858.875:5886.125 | 0.93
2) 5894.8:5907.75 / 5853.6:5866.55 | 1.06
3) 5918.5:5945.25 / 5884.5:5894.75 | 1.06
